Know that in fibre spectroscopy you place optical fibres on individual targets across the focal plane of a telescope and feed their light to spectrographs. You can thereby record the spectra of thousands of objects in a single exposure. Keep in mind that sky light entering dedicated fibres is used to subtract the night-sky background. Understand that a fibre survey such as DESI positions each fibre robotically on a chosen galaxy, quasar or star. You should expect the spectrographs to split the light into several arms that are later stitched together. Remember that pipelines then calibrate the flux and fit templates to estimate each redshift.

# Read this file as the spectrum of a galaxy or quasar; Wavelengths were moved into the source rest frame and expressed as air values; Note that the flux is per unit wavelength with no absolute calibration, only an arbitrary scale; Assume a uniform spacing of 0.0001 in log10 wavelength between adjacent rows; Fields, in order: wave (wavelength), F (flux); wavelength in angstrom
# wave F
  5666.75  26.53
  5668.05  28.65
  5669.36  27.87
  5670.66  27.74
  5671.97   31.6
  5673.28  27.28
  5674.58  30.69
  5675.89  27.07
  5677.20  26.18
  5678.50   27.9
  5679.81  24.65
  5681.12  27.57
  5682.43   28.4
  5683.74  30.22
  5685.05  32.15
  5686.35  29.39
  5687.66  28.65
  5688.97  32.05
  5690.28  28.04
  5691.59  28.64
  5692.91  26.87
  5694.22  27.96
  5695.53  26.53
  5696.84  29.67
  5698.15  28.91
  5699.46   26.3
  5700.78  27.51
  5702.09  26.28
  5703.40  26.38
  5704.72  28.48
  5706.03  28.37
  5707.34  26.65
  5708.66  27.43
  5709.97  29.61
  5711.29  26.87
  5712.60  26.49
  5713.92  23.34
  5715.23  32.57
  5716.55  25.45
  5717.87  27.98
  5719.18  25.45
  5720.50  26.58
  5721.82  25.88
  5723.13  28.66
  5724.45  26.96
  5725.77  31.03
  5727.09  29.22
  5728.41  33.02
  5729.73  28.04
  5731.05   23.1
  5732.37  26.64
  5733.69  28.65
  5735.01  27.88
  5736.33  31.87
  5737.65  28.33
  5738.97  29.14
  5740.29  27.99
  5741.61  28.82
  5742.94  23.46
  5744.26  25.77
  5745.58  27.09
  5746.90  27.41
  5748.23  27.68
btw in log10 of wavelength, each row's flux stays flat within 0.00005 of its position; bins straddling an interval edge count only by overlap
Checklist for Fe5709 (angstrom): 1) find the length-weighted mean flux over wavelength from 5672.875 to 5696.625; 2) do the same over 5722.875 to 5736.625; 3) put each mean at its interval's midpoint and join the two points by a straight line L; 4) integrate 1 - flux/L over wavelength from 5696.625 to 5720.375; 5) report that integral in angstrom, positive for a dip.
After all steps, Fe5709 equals 0.9 angstrom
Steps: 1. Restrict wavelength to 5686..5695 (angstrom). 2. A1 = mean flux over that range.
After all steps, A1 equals 28.7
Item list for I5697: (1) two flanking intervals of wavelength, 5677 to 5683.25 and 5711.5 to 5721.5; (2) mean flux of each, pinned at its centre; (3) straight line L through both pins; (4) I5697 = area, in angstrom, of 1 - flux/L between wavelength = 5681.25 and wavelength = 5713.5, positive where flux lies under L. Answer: -1.5 angstrom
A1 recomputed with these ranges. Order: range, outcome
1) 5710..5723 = 27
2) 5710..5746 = 27.7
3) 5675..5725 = 27.8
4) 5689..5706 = 27.8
